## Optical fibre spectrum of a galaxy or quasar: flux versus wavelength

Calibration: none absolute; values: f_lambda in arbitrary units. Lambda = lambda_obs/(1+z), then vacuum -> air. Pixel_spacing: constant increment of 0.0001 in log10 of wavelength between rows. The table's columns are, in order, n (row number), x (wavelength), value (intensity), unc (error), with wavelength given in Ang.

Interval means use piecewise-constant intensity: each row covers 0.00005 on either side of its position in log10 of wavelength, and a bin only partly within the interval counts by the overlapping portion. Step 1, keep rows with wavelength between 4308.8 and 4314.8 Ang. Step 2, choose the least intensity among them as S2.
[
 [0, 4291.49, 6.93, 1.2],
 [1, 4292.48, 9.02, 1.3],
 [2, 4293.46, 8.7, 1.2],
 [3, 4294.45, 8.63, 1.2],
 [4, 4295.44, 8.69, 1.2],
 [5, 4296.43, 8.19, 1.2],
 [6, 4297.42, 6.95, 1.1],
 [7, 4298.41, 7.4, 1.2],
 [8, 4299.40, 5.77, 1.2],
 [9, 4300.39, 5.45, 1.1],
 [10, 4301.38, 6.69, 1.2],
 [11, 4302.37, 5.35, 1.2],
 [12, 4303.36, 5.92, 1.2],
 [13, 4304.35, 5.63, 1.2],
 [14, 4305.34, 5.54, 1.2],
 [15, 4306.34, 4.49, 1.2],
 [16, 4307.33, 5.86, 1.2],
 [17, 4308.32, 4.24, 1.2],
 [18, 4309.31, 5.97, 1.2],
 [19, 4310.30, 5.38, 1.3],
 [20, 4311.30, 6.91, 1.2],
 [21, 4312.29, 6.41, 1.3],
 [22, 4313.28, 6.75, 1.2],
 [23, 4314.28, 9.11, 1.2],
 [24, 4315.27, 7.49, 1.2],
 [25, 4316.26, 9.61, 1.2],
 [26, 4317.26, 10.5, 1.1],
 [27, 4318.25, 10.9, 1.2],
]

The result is 5.38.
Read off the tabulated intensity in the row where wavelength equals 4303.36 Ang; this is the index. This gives 5.92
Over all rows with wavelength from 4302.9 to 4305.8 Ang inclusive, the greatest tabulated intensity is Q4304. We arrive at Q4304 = 5.92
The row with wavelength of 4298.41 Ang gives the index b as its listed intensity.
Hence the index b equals 7.4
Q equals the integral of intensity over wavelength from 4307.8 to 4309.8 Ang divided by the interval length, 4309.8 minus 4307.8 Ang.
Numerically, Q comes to 5.12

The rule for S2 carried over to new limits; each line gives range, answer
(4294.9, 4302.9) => 5.35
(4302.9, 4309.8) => 4.24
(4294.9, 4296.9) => 8.19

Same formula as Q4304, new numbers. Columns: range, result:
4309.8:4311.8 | 6.91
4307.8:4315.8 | 9.11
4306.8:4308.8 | 5.86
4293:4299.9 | 8.7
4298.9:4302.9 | 6.69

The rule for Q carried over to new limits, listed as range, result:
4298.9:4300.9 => 5.62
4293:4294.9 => 8.66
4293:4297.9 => 8.23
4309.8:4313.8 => 6.36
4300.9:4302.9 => 6.02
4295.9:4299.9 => 7.09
